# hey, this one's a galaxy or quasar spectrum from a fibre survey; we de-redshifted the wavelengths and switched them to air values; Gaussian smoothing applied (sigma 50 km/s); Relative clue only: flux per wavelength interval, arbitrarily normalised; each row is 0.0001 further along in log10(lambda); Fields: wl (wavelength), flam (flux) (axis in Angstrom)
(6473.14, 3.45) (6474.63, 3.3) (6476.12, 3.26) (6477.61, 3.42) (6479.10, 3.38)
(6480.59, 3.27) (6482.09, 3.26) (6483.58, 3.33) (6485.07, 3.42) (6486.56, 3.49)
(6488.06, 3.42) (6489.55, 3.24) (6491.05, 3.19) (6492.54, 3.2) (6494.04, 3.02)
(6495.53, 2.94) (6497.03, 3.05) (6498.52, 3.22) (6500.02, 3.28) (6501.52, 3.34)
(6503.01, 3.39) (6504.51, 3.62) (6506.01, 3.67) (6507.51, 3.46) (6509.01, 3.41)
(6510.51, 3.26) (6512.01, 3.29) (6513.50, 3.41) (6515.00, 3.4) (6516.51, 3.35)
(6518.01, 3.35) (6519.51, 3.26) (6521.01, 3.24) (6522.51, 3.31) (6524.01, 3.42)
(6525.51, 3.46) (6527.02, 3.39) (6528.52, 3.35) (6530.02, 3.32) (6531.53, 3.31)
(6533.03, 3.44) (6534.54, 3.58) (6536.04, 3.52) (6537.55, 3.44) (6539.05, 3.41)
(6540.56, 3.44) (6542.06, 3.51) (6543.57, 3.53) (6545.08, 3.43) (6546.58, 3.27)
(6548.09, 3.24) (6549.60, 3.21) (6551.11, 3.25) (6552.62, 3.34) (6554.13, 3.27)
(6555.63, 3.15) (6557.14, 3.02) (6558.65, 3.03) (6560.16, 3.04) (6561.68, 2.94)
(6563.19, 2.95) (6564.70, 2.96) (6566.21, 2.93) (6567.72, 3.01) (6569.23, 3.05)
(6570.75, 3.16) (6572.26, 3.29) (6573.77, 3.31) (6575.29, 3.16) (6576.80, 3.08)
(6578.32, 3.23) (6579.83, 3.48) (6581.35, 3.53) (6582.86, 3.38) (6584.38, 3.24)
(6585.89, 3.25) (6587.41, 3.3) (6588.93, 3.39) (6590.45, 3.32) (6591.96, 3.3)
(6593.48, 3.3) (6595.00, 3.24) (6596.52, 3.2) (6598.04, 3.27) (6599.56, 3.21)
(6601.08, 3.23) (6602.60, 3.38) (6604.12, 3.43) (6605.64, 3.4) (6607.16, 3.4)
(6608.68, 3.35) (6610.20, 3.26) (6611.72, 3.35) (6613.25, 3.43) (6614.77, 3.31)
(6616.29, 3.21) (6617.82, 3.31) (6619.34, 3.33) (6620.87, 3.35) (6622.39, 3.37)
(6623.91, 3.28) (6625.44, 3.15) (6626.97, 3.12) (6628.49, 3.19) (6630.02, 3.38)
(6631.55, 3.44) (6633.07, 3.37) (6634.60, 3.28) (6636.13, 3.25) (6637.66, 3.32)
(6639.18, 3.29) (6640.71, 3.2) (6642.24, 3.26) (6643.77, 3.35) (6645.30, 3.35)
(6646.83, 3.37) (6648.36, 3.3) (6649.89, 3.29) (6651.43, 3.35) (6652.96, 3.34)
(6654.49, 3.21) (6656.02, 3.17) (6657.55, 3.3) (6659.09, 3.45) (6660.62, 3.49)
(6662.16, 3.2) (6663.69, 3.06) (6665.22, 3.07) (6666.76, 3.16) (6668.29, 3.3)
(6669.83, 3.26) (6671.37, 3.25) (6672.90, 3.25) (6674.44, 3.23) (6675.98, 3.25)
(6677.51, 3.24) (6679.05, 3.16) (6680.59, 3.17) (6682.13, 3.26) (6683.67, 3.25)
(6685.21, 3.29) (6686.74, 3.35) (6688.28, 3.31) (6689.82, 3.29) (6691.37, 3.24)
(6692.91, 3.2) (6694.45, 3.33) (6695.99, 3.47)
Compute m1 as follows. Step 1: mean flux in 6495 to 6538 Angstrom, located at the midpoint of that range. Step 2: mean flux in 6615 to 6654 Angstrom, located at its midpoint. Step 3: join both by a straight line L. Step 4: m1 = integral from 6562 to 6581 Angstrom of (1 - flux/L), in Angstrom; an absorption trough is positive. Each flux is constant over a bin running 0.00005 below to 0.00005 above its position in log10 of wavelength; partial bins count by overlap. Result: 1.11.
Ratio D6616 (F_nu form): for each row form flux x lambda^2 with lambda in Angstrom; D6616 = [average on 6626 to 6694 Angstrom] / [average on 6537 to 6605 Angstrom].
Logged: 1.03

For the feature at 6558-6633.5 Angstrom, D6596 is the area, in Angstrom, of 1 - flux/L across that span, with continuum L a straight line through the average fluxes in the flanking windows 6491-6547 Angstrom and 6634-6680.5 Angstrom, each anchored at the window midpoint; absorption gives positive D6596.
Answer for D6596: 1.2 Angstrom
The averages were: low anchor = 3.36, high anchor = 3.27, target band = 3.25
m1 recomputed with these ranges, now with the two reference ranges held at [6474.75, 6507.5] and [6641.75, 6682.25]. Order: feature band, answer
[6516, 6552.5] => -0.9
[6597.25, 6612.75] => -0.2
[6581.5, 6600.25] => -0.1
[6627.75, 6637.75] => -0.1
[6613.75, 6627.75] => 0.0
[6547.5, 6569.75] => 1.3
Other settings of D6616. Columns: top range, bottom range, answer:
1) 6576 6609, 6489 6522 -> 1.03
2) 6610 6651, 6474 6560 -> 1.03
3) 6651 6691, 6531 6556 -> 1.00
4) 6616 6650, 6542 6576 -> 1.06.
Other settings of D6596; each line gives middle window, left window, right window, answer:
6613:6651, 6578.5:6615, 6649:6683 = -0.1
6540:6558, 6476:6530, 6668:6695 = 0.0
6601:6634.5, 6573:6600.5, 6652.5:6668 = -0.5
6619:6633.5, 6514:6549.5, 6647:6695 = 0.0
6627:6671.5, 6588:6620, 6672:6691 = 0.0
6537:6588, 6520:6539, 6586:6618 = 2.0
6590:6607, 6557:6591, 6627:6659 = -0.4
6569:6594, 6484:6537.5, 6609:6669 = 0.2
